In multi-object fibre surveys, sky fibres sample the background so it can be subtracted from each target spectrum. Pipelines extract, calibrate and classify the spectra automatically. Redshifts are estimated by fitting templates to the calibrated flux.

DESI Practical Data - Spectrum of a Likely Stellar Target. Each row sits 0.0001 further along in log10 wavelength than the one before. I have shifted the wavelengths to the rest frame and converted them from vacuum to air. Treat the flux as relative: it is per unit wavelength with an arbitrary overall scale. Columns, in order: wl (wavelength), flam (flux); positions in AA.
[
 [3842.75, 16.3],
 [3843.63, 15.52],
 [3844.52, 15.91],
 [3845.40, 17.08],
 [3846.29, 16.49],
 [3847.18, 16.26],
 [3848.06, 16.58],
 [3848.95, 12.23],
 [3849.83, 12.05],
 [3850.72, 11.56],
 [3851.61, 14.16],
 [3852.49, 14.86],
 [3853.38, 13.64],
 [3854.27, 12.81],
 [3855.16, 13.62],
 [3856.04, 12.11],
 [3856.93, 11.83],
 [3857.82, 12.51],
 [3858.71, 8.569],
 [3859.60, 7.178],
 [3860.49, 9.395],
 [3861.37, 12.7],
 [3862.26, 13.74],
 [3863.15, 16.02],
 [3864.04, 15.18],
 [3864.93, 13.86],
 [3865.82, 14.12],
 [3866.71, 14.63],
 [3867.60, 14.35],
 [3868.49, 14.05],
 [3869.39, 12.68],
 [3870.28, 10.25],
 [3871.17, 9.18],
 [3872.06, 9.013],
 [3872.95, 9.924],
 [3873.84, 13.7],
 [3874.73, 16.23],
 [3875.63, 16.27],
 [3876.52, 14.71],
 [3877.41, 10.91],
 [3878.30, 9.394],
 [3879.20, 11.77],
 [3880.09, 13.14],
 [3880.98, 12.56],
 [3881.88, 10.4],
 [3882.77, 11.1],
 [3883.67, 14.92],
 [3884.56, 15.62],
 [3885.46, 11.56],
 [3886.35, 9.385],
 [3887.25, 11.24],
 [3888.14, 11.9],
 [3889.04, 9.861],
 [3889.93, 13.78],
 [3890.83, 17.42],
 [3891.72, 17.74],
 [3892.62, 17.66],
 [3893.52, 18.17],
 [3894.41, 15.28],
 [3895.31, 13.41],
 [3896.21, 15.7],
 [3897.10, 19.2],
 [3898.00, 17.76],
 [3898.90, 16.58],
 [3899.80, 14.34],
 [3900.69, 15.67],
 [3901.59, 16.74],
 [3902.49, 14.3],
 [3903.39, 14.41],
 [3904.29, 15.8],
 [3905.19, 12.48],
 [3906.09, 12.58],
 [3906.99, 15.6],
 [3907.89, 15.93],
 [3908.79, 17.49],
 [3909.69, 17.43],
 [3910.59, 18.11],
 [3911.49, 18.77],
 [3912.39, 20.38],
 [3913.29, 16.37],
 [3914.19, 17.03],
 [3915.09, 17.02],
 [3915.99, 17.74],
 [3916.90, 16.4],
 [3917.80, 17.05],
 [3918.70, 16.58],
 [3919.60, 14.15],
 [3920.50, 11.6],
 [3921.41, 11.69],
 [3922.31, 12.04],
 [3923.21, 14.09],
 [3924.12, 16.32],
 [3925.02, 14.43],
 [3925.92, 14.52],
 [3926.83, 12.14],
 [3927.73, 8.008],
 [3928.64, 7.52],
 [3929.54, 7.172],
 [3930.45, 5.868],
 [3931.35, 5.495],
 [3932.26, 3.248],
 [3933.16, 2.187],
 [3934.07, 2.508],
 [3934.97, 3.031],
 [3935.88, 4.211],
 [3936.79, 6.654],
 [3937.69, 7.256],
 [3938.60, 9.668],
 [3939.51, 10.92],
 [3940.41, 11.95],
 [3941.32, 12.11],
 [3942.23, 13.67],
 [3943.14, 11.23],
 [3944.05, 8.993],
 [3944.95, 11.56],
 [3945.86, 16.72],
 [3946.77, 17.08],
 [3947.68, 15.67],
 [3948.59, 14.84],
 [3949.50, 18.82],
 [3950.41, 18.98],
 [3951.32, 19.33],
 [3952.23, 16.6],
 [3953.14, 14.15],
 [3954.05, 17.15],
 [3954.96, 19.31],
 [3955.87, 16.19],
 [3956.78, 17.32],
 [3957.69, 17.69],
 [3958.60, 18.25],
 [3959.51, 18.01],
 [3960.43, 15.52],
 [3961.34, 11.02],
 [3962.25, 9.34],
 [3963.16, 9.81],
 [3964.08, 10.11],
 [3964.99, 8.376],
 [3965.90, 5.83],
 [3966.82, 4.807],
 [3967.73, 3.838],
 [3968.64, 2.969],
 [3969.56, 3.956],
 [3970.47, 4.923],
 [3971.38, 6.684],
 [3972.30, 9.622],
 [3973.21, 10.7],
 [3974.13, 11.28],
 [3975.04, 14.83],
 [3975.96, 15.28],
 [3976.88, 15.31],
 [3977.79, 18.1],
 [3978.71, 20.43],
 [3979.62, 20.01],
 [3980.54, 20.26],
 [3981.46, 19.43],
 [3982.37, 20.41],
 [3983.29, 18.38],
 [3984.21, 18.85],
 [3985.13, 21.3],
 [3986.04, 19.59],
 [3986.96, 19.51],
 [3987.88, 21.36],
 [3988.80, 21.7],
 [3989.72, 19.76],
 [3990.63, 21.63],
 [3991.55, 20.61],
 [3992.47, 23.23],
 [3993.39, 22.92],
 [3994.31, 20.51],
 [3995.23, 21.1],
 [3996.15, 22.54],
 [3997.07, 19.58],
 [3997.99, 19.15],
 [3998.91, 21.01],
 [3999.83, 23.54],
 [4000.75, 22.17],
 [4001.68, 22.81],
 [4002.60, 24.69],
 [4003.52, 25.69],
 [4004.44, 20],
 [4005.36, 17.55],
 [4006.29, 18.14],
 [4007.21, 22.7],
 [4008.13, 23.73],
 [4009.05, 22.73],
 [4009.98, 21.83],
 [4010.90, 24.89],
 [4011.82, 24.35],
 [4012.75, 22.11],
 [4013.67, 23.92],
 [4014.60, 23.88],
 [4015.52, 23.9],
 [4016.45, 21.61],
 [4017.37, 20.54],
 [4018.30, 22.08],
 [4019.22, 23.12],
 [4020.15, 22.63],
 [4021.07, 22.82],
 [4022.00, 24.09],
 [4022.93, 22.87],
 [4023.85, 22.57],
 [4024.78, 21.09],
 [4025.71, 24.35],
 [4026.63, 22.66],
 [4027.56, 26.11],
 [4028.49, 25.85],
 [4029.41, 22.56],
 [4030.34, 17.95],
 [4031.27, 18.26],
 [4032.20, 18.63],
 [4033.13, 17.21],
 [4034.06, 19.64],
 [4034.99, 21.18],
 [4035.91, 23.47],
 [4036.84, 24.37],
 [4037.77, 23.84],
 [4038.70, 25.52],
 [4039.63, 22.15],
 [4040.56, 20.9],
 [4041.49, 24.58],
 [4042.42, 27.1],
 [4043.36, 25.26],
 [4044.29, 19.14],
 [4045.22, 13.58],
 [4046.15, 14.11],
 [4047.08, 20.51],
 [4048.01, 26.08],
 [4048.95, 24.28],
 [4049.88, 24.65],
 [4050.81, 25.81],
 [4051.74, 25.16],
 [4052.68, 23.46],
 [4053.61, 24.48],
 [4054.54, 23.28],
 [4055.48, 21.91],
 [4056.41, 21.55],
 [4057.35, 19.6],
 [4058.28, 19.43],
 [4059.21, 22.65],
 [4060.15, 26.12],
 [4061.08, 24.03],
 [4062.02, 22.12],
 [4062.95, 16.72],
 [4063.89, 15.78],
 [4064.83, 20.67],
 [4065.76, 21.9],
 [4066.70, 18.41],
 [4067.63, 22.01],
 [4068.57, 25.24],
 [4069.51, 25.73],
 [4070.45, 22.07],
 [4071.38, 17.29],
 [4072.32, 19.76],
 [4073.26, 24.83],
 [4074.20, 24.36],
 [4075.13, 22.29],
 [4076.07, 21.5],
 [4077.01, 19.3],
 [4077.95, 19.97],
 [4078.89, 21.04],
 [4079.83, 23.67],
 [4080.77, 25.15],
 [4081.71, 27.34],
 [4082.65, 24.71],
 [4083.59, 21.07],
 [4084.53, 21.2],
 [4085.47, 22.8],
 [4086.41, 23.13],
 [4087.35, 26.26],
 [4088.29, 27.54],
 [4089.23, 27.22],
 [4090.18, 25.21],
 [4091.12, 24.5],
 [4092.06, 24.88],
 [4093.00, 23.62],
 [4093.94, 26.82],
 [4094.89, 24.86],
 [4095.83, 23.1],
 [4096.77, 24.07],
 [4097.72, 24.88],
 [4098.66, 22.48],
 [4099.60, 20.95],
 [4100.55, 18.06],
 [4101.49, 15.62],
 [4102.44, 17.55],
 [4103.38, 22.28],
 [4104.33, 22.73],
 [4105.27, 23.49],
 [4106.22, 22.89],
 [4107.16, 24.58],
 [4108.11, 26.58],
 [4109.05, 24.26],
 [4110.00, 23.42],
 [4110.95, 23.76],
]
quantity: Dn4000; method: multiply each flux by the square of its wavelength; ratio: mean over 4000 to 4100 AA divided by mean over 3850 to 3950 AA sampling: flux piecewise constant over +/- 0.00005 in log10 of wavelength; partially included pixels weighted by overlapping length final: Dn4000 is 1.87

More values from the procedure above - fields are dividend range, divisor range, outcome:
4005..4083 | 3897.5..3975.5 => 1.86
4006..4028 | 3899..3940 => 1.92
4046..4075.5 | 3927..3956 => 2.10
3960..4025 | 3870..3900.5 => 1.43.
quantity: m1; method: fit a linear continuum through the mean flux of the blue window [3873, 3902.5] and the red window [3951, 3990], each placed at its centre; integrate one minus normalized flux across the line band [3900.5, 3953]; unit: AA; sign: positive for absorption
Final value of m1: 4.8 AA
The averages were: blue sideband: 14.1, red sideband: 14.6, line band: 13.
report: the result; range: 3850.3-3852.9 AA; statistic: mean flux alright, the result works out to 13.5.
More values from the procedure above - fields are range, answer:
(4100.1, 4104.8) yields 19.3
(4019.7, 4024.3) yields 23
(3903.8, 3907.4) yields 14.1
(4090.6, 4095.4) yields 24.9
